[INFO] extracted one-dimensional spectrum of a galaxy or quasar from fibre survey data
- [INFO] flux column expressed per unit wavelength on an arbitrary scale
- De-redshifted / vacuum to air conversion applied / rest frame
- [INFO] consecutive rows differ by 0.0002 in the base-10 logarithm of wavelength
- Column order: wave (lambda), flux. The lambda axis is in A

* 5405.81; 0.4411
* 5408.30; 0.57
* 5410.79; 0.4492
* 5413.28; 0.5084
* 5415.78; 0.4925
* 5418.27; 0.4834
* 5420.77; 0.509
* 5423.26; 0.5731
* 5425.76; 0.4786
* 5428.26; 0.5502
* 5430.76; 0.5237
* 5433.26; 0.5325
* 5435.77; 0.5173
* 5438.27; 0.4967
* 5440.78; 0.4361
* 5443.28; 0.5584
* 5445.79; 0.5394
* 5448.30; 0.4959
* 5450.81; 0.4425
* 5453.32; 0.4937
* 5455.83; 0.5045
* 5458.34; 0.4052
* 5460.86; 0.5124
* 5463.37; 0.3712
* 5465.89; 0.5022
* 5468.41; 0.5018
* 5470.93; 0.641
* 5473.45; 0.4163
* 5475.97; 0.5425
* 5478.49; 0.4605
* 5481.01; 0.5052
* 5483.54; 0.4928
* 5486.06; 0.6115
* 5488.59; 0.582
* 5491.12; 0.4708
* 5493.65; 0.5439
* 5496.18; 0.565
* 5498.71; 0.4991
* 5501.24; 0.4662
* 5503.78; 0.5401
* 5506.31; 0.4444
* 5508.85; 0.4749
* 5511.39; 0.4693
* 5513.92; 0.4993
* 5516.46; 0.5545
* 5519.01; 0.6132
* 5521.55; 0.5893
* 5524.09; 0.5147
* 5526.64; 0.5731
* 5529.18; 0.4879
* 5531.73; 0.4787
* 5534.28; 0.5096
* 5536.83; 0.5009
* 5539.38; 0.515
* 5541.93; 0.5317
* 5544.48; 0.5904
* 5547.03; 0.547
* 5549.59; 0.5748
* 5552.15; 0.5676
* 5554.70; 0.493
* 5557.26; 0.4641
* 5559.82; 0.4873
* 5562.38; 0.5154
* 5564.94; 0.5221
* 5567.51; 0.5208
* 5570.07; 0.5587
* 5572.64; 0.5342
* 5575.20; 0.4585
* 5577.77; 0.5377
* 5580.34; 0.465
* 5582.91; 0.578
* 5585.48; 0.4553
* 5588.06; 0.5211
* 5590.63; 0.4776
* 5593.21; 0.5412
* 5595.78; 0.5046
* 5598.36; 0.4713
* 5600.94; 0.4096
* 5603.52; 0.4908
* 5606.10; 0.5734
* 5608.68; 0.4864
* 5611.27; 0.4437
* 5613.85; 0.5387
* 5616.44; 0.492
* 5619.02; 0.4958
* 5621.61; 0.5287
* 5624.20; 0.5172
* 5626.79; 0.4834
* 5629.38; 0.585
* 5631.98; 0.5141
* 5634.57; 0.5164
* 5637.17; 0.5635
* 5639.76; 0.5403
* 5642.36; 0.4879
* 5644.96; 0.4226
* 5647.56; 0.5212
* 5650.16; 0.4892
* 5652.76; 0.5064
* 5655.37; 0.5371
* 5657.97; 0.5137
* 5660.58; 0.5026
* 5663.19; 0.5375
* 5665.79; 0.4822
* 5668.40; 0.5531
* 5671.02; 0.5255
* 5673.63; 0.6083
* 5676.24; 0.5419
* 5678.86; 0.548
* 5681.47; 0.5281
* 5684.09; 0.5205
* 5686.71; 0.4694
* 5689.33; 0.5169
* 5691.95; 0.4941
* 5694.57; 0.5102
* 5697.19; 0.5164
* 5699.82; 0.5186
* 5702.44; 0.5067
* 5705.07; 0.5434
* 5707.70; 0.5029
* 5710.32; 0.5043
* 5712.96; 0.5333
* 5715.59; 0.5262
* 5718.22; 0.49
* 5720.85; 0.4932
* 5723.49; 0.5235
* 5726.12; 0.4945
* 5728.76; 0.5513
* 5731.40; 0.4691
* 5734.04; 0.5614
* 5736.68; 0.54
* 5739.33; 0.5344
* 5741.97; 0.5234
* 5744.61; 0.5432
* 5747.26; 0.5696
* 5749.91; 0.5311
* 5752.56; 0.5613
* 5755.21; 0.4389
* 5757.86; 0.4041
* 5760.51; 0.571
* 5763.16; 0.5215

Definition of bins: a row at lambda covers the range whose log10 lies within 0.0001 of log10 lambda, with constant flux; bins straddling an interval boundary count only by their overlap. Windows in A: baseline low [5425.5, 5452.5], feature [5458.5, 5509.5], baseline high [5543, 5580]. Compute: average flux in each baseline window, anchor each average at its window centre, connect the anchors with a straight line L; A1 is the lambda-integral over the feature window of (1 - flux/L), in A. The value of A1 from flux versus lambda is 0.8 A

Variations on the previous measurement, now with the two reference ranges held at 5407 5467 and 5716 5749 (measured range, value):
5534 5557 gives -1.2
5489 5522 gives -0.9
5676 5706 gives 0.2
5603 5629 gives 0.3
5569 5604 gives 0.8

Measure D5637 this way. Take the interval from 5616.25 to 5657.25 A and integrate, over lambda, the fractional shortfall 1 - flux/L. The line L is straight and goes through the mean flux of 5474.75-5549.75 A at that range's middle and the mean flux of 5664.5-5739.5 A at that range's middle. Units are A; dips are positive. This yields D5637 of 0.7 A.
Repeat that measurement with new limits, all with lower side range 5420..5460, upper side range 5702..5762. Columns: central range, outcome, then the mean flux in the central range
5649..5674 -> -0.39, 0.523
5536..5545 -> -0.40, 0.532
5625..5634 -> -0.23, 0.526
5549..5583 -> -0.45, 0.517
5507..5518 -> 0.17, 0.499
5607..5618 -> 0.41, 0.493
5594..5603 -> 0.75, 0.469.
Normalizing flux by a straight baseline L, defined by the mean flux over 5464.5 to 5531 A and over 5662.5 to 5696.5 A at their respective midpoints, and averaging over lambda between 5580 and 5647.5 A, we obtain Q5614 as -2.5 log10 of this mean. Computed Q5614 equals 0.04 mag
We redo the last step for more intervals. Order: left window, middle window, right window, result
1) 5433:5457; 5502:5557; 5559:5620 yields -0.05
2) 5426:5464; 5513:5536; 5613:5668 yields -0.07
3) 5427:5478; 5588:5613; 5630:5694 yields 0.05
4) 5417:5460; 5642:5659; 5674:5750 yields 0.04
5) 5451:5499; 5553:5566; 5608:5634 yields 0.02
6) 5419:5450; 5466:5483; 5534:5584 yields 0.02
